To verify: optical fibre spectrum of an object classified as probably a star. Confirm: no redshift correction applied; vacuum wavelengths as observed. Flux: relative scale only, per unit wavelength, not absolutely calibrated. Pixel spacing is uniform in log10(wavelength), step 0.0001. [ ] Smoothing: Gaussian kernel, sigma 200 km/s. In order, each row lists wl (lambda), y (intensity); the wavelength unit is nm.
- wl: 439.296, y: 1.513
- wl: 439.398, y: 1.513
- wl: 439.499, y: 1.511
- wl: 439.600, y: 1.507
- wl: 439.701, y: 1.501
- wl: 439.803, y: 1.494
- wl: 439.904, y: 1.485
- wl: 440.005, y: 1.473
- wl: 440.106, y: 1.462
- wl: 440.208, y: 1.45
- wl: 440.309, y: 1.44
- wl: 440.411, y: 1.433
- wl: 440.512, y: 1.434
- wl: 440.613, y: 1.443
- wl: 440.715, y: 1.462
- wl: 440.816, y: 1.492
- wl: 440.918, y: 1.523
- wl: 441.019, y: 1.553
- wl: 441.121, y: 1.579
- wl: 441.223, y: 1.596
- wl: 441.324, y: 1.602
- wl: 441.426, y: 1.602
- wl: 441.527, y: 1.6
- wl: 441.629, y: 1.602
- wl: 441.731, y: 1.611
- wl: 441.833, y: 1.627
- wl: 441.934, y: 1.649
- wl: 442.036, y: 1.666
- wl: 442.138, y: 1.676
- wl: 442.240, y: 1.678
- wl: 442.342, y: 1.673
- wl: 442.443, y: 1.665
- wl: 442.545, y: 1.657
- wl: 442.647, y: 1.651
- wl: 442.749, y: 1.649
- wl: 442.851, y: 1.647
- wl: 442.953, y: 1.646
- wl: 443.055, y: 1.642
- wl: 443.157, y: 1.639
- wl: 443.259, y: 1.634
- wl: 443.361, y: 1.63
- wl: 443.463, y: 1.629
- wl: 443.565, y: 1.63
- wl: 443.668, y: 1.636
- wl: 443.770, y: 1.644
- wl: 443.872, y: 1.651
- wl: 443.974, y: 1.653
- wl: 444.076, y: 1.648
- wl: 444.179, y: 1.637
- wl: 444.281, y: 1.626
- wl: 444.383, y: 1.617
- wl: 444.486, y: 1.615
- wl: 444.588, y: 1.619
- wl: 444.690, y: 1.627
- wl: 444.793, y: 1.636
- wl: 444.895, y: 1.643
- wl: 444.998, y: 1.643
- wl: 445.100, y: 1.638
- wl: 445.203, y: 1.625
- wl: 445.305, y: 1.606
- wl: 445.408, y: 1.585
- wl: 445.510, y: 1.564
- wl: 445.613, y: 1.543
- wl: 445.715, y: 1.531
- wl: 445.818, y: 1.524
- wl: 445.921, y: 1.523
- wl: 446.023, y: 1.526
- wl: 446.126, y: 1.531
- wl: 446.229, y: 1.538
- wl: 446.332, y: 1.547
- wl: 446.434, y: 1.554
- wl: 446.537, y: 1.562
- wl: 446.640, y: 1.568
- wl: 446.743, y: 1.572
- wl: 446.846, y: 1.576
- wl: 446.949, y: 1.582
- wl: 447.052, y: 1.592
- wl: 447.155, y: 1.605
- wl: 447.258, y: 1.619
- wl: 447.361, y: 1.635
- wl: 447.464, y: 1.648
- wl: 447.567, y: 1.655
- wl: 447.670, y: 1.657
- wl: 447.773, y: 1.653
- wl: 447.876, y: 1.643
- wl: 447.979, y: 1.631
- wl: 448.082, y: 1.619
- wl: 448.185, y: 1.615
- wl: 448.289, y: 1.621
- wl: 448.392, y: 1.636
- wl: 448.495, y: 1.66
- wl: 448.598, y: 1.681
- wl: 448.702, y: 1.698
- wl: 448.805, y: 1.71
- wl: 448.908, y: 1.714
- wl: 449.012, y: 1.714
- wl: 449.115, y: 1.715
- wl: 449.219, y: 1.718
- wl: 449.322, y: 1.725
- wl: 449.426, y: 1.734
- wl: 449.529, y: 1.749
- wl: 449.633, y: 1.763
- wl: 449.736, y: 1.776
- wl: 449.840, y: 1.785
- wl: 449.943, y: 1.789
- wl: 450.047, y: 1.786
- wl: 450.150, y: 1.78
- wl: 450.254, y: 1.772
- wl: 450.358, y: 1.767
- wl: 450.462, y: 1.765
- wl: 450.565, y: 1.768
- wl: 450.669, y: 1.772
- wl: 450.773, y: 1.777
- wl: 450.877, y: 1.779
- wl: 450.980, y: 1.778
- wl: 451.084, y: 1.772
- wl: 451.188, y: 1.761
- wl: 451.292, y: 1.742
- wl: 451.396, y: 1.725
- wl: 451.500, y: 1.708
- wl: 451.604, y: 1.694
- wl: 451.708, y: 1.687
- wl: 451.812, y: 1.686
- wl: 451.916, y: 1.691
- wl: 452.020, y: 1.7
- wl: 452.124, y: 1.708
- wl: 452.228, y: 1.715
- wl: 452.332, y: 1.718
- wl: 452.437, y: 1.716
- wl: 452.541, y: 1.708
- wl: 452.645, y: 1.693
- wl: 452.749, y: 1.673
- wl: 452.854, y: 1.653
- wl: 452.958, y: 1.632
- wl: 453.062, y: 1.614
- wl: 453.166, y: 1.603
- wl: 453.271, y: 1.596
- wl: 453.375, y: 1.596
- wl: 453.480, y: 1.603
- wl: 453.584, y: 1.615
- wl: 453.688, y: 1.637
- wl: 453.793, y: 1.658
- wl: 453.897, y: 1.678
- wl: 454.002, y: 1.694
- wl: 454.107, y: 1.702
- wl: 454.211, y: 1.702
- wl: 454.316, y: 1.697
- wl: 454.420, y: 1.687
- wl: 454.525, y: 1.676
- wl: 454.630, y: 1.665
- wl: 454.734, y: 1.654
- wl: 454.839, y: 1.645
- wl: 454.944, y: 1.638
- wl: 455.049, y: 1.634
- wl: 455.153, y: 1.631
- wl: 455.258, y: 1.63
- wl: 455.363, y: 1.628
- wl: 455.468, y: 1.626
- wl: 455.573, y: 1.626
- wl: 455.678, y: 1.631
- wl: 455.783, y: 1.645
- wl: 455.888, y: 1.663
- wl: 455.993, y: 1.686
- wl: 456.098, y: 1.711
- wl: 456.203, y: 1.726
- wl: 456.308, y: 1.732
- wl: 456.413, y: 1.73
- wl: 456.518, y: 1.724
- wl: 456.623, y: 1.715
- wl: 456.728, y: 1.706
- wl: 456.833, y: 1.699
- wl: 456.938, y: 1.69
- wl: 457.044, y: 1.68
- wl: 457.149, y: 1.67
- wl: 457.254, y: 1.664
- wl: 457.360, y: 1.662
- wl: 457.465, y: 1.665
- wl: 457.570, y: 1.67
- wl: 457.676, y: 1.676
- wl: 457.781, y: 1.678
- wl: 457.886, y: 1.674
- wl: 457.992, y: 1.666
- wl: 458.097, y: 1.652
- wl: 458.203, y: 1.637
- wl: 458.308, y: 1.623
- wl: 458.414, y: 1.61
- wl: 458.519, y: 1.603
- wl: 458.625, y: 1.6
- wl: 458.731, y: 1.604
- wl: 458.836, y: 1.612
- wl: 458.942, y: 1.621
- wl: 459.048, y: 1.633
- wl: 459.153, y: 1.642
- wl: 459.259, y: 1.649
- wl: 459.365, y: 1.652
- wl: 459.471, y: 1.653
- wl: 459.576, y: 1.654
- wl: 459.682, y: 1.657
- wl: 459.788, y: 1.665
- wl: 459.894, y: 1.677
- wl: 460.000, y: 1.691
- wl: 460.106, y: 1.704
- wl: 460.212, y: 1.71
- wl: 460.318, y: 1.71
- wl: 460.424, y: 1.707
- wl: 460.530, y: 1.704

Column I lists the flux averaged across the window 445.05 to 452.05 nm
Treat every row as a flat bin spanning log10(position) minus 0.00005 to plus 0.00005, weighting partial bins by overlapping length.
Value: 1.67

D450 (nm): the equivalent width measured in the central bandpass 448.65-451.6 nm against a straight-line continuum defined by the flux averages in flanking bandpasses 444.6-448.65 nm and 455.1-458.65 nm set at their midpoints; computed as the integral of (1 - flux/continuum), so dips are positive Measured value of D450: -0.23 nm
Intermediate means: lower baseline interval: 1.6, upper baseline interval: 1.67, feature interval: 1.75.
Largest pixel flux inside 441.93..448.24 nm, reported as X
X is 1.678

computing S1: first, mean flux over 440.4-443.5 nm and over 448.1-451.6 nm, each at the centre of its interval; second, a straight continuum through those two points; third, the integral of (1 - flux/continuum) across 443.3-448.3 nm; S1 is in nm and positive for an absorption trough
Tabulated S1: 0.18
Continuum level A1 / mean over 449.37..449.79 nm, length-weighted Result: 1.75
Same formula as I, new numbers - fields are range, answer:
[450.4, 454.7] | 1.69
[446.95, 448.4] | 1.63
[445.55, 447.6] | 1.57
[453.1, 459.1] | 1.66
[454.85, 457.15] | 1.67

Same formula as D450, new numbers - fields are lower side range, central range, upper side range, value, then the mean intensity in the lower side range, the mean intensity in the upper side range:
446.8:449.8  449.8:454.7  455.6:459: -0.11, 1.67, 1.67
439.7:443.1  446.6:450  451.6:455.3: -0.09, 1.57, 1.66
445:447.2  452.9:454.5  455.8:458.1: 0.00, 1.57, 1.69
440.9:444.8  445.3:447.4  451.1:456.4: 0.10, 1.63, 1.67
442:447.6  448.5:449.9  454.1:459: -0.08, 1.61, 1.66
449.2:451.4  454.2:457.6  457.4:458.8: 0.01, 1.76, 1.64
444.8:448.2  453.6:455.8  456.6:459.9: -0.03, 1.59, 1.65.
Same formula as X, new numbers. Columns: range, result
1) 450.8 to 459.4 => 1.779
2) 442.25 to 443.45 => 1.673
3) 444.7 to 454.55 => 1.789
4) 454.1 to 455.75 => 1.702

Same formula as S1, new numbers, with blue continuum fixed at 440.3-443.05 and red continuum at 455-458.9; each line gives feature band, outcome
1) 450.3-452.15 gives -0.12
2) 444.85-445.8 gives 0.01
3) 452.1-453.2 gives -0.02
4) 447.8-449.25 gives -0.04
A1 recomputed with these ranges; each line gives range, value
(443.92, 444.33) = 1.64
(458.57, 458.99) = 1.61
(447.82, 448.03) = 1.64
